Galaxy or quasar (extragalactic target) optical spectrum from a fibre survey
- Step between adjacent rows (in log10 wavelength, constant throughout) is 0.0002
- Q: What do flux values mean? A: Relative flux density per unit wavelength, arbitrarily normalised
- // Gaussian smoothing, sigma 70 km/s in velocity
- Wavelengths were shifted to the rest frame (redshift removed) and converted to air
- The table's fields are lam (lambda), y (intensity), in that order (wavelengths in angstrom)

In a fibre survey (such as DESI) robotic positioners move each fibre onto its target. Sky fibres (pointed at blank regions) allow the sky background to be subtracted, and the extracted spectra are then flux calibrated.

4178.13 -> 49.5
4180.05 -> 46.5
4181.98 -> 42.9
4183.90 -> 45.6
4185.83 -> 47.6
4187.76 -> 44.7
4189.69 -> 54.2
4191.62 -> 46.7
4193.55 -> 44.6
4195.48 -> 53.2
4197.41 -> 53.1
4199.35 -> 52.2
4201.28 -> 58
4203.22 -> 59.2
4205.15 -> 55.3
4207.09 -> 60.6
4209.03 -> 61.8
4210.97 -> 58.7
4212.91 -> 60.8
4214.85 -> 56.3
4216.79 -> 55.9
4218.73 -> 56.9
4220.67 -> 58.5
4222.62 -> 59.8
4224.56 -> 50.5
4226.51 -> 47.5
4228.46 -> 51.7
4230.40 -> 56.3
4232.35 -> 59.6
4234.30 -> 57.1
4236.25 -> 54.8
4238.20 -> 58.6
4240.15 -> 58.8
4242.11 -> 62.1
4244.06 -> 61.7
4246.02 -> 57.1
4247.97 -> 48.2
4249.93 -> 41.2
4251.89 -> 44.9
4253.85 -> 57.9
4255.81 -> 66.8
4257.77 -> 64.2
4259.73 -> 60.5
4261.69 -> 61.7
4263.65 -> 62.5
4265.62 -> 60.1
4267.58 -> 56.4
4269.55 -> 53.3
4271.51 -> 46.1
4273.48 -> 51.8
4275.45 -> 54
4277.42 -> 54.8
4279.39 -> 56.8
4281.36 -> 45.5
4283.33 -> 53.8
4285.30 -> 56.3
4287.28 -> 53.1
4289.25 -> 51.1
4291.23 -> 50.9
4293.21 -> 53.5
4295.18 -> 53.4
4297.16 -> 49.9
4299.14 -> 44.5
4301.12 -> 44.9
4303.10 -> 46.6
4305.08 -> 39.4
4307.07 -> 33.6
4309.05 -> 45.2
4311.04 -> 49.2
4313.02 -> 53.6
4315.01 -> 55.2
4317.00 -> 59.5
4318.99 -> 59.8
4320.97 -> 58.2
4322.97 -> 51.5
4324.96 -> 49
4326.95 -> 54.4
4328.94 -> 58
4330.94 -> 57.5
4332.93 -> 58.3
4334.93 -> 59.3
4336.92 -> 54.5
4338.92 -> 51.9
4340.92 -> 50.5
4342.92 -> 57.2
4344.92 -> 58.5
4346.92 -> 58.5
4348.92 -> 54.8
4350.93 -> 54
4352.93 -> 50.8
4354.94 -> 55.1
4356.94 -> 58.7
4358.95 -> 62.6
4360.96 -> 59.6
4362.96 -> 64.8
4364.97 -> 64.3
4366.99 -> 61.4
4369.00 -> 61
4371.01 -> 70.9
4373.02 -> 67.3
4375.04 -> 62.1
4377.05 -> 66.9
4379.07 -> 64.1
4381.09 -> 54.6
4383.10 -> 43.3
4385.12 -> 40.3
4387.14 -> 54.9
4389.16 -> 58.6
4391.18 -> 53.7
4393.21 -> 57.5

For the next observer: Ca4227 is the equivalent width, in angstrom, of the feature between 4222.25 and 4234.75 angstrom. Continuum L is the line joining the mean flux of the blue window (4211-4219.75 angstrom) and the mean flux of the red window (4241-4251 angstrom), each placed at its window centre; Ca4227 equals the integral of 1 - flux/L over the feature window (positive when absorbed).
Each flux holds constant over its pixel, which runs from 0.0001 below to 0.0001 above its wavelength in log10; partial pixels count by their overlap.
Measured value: 0.4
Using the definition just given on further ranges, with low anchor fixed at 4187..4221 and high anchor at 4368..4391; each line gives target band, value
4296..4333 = 4.1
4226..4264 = -0.6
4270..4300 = 2.6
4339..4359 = 0.8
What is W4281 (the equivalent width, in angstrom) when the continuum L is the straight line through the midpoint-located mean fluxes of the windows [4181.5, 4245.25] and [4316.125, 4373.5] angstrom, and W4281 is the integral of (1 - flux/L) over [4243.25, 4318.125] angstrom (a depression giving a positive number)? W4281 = 5.03 angstrom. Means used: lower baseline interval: 54.8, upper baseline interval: 57.9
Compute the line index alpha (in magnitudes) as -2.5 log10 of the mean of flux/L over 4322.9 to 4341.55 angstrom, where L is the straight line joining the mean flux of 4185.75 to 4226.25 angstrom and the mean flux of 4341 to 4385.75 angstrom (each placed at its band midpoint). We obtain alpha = 0.06 mag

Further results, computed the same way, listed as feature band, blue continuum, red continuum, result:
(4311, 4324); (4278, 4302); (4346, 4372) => -0.02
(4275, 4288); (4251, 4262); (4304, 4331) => 0.05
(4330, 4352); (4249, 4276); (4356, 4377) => 0.11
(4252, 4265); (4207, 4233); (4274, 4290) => -0.12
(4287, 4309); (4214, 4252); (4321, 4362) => 0.18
